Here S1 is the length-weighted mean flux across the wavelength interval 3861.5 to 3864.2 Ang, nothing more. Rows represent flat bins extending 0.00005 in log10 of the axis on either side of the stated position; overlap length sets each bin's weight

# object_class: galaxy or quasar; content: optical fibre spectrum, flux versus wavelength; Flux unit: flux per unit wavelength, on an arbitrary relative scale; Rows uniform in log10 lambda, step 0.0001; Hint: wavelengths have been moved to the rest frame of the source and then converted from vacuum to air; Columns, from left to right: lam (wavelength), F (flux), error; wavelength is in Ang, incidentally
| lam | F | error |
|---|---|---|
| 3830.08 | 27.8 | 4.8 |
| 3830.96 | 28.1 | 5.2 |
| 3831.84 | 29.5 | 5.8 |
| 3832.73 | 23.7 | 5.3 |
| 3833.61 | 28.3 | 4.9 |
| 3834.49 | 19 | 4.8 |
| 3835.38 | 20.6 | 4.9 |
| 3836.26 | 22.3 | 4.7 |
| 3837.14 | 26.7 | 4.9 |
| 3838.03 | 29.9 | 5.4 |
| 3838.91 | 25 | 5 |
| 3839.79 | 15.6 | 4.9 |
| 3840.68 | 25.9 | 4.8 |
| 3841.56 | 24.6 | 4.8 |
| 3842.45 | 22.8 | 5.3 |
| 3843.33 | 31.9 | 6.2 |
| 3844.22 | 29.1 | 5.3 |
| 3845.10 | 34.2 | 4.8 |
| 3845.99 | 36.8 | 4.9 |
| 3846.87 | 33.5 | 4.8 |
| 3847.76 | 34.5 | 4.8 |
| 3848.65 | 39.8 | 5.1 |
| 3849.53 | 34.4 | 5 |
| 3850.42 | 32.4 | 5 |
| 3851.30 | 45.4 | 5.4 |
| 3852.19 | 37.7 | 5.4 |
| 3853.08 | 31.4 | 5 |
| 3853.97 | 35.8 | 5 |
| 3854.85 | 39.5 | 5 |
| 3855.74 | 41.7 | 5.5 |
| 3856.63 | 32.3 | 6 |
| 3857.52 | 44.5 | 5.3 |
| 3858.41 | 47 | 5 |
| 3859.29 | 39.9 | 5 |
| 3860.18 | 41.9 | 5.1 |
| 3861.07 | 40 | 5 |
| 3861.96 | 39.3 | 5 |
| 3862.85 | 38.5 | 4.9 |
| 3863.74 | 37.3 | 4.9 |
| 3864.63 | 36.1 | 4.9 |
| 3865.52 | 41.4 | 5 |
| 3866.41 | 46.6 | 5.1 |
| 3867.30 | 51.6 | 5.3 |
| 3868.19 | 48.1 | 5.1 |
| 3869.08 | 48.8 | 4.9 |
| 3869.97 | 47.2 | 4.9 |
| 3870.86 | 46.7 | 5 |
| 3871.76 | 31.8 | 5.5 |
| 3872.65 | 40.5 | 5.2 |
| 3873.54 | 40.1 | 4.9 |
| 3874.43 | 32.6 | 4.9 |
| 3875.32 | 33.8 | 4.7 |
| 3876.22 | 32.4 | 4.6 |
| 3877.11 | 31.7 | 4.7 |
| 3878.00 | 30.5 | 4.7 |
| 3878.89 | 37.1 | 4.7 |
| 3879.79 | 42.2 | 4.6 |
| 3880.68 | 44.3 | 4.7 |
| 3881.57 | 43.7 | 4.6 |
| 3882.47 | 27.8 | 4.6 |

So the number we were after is 38.3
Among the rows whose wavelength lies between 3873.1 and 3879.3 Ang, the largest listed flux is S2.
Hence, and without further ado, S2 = 40.1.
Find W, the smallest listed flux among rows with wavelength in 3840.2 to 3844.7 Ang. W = 22.8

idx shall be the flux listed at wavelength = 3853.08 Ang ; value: 31.4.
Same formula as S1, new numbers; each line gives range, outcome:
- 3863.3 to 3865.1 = 36.8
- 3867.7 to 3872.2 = 44.6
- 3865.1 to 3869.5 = 47.3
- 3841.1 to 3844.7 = 27.2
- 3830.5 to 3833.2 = 27.1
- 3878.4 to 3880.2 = 39.3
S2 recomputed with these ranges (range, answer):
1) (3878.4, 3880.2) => 42.2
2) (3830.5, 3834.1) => 29.5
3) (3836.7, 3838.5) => 29.9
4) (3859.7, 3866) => 41.9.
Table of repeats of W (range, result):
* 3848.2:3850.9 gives 32.4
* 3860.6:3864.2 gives 37.3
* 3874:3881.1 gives 30.5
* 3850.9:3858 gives 31.4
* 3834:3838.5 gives 19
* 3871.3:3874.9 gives 31.8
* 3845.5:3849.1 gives 33.5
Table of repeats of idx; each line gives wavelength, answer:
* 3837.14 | 26.7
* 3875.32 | 33.8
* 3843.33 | 31.9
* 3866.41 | 46.6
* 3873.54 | 40.1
